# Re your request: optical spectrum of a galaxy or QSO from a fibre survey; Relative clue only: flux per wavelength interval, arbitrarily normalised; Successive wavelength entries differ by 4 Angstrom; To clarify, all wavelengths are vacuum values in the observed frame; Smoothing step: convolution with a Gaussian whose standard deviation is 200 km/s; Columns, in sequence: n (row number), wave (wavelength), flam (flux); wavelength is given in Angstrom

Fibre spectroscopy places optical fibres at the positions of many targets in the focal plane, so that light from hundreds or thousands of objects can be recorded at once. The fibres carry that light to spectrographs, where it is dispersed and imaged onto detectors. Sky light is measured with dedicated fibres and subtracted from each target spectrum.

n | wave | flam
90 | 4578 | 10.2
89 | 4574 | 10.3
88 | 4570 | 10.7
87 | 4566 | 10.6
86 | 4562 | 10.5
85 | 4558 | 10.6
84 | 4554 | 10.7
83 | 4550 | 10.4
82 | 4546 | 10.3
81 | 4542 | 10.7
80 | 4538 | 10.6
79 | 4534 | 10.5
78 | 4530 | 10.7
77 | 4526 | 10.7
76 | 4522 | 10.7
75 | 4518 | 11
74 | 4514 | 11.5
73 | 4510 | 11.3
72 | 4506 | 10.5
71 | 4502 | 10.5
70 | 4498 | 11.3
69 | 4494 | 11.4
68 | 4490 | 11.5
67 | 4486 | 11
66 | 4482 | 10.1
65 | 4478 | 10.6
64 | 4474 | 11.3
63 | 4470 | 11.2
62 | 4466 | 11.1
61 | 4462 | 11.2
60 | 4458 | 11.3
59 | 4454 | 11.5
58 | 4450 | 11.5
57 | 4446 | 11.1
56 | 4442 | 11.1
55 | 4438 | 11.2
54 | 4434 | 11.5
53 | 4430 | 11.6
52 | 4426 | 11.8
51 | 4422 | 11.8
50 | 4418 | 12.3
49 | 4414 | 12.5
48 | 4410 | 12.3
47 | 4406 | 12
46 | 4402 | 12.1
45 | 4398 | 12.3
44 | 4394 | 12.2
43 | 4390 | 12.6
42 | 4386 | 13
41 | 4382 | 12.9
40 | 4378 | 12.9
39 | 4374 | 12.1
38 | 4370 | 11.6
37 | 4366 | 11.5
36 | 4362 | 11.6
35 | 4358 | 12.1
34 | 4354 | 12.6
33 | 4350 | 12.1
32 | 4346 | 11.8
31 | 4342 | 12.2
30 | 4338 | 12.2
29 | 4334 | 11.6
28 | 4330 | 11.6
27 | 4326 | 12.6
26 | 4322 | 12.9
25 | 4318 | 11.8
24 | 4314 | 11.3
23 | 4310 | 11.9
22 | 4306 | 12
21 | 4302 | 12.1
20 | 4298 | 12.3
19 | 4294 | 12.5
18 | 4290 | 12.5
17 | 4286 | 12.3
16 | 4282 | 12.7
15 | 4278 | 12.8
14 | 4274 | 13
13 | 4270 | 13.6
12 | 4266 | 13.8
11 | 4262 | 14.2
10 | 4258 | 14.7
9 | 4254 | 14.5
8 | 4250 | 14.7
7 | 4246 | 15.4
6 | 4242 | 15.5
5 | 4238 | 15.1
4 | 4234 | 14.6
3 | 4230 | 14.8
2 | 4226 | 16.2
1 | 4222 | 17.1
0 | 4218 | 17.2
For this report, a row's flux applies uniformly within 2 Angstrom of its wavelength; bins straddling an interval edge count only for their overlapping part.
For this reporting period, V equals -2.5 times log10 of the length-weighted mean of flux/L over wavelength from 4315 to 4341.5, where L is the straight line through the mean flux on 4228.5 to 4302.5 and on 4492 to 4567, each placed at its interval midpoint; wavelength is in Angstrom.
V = 0.08 mag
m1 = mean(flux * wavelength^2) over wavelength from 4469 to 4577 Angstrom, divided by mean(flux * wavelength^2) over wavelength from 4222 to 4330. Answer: 0.9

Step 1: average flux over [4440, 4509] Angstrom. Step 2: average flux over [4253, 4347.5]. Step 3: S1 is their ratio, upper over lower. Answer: 0.9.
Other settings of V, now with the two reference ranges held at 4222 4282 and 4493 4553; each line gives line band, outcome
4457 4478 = 0.04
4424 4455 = 0.05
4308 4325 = 0.14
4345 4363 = 0.09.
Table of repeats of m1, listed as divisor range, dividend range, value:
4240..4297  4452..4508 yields 0.89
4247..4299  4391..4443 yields 0.95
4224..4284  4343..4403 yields 0.90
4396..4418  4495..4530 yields 0.94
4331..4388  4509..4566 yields 0.96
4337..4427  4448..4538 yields 0.95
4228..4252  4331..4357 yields 0.84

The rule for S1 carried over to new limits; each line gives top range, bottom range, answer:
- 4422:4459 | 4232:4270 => 0.78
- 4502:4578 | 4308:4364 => 0.89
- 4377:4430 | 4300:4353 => 1.03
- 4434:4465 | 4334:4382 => 0.93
